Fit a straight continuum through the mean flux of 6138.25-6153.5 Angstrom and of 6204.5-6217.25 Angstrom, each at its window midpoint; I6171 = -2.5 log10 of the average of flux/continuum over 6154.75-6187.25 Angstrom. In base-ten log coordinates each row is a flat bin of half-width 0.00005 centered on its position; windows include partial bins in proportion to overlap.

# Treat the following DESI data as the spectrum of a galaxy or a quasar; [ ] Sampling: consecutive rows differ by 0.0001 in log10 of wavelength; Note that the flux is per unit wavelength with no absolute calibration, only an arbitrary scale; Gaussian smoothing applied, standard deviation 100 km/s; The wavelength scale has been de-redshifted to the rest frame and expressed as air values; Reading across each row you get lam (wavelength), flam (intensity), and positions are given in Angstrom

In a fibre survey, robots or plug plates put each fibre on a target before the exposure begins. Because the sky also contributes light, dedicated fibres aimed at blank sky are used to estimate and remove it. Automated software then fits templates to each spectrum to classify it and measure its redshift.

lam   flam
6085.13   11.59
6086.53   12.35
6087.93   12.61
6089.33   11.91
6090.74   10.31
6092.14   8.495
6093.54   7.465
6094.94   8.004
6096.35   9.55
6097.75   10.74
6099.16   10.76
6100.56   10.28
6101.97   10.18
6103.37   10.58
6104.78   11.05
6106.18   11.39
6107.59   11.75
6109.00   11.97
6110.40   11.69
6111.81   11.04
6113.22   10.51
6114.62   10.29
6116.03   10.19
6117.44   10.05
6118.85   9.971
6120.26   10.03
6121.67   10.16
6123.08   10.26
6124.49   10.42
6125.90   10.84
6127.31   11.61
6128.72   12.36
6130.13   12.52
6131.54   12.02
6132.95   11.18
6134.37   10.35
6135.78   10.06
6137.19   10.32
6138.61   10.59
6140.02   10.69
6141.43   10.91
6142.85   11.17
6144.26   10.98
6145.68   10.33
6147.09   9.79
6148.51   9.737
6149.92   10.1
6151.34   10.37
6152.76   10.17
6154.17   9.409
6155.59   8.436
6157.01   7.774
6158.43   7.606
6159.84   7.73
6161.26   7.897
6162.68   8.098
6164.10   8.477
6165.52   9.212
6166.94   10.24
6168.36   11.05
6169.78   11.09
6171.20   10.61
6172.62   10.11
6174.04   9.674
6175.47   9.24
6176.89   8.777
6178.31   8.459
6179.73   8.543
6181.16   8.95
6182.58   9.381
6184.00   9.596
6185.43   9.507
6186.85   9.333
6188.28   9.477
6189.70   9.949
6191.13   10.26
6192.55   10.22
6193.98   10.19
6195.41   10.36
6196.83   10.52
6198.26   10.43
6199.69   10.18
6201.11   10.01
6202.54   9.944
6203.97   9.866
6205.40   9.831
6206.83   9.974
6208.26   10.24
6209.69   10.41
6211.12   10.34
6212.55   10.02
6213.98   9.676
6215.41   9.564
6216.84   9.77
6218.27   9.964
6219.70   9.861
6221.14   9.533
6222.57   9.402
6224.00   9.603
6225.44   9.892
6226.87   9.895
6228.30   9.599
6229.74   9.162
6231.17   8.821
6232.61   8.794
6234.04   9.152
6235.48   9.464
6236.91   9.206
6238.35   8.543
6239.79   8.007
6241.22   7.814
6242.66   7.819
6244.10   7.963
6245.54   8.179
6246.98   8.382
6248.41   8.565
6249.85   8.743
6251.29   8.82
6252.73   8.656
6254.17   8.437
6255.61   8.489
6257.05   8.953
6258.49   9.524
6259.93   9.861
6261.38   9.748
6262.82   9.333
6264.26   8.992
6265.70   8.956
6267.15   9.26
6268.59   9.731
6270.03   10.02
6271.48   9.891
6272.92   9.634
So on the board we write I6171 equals 0.13 mag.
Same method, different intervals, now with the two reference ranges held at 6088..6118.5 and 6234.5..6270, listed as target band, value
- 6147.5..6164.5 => 0.120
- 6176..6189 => 0.054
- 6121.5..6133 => -0.117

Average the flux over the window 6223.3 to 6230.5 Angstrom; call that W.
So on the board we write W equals 9.62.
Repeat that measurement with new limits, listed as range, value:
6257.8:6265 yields 9.49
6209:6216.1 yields 10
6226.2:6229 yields 9.76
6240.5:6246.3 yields 7.94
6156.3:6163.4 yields 7.82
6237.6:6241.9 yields 8.13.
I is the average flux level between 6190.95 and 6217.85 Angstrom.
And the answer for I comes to 10.1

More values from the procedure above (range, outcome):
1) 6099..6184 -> 10.1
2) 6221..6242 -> 9.11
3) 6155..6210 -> 9.53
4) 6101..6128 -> 10.7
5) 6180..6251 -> 9.47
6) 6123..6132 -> 11.5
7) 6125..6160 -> 10.3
